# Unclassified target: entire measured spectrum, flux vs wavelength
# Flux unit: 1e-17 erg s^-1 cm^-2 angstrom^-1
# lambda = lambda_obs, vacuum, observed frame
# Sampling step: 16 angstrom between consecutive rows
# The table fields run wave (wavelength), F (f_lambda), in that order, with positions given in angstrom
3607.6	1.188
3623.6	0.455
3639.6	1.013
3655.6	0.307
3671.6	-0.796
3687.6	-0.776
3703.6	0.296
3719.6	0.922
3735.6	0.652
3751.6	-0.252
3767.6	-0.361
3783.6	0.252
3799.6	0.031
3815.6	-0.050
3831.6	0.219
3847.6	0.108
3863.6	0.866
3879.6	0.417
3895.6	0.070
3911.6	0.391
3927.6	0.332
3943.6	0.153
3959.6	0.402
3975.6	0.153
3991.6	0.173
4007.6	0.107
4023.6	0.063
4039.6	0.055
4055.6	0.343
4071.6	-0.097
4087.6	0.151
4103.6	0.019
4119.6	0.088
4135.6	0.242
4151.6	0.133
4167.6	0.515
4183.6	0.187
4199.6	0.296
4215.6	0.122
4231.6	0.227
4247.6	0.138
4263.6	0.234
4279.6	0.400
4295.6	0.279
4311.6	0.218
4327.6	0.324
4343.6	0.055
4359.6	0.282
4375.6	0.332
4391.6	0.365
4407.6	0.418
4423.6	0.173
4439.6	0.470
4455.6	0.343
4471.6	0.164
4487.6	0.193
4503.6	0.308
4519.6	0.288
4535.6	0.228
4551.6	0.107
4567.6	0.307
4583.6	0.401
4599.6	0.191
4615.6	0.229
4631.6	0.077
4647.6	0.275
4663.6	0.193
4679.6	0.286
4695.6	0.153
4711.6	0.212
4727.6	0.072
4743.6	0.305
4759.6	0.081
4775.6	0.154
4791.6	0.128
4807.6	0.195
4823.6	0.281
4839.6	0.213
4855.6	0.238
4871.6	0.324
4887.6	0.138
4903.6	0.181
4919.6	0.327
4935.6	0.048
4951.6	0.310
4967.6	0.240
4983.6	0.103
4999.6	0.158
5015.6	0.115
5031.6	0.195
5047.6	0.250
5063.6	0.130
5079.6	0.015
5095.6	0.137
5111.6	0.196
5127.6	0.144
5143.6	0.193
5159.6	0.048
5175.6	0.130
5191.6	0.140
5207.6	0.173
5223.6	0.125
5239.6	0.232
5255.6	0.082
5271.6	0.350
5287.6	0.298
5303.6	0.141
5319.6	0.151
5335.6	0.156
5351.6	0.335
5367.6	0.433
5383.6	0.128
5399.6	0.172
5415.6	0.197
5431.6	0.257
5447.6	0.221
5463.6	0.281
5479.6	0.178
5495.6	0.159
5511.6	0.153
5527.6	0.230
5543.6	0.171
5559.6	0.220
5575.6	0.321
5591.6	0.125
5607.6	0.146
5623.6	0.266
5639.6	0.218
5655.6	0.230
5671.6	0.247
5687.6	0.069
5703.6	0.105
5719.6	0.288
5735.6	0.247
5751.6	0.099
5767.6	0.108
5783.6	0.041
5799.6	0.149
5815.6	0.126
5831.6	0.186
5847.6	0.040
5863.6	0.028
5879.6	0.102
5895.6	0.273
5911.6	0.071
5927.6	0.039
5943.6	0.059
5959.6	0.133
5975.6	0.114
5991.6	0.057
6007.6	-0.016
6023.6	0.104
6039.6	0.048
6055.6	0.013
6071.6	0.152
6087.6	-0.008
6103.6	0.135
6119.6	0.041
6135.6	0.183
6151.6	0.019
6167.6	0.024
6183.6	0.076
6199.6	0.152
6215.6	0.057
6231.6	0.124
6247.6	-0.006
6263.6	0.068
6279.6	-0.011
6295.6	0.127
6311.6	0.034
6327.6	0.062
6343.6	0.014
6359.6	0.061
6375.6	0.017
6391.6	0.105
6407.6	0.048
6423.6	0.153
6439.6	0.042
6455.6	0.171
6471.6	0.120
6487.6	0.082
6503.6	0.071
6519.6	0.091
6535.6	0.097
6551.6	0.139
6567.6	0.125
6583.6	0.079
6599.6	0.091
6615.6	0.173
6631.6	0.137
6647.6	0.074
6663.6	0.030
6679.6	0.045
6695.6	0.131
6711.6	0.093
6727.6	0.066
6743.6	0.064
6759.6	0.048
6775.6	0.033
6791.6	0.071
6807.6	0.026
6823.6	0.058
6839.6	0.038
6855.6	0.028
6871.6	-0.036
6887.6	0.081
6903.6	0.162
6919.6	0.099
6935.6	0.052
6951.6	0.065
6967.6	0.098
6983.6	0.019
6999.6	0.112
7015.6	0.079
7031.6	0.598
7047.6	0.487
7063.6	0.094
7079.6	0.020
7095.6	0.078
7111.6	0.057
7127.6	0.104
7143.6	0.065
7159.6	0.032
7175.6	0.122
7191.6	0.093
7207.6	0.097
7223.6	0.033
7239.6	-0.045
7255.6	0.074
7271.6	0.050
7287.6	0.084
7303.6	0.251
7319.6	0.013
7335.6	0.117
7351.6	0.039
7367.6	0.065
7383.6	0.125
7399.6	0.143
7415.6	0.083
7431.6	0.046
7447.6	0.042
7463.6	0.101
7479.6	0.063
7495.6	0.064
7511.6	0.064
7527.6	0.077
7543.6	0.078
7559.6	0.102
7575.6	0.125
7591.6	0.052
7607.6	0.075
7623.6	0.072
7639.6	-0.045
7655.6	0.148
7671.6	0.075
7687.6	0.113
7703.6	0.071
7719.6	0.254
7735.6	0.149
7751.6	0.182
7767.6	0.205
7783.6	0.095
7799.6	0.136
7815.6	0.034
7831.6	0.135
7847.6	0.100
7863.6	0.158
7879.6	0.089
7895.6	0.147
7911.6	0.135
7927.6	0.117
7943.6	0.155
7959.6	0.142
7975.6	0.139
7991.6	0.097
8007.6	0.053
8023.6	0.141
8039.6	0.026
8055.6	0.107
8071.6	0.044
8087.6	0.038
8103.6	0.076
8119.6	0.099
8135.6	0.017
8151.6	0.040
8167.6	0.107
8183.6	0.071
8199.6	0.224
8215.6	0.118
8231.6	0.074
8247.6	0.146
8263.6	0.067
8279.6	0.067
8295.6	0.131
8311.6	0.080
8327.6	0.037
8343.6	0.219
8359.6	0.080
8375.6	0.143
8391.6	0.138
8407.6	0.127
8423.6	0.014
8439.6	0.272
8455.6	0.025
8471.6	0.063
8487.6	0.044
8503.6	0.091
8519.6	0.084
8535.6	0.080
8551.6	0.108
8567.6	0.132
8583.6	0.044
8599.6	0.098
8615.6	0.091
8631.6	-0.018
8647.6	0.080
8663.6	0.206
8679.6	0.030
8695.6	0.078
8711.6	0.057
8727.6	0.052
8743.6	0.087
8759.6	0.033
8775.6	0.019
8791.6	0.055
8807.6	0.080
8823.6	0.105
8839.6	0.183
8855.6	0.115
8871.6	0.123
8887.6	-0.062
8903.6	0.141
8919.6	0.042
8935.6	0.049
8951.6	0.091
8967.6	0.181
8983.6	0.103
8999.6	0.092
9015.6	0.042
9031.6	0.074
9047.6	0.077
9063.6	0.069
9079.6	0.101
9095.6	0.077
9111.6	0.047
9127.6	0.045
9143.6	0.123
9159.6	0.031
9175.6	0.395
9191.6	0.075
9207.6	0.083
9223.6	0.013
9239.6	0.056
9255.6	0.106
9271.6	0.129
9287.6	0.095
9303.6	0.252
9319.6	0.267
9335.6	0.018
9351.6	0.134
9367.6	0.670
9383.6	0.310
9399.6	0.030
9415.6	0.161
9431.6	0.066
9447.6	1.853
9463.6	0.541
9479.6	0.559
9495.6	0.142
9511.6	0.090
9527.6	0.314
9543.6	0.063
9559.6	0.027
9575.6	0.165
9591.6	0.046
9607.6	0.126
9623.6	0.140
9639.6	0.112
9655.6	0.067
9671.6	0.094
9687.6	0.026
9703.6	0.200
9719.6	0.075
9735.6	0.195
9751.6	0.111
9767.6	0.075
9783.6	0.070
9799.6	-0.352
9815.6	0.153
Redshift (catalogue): 0.89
